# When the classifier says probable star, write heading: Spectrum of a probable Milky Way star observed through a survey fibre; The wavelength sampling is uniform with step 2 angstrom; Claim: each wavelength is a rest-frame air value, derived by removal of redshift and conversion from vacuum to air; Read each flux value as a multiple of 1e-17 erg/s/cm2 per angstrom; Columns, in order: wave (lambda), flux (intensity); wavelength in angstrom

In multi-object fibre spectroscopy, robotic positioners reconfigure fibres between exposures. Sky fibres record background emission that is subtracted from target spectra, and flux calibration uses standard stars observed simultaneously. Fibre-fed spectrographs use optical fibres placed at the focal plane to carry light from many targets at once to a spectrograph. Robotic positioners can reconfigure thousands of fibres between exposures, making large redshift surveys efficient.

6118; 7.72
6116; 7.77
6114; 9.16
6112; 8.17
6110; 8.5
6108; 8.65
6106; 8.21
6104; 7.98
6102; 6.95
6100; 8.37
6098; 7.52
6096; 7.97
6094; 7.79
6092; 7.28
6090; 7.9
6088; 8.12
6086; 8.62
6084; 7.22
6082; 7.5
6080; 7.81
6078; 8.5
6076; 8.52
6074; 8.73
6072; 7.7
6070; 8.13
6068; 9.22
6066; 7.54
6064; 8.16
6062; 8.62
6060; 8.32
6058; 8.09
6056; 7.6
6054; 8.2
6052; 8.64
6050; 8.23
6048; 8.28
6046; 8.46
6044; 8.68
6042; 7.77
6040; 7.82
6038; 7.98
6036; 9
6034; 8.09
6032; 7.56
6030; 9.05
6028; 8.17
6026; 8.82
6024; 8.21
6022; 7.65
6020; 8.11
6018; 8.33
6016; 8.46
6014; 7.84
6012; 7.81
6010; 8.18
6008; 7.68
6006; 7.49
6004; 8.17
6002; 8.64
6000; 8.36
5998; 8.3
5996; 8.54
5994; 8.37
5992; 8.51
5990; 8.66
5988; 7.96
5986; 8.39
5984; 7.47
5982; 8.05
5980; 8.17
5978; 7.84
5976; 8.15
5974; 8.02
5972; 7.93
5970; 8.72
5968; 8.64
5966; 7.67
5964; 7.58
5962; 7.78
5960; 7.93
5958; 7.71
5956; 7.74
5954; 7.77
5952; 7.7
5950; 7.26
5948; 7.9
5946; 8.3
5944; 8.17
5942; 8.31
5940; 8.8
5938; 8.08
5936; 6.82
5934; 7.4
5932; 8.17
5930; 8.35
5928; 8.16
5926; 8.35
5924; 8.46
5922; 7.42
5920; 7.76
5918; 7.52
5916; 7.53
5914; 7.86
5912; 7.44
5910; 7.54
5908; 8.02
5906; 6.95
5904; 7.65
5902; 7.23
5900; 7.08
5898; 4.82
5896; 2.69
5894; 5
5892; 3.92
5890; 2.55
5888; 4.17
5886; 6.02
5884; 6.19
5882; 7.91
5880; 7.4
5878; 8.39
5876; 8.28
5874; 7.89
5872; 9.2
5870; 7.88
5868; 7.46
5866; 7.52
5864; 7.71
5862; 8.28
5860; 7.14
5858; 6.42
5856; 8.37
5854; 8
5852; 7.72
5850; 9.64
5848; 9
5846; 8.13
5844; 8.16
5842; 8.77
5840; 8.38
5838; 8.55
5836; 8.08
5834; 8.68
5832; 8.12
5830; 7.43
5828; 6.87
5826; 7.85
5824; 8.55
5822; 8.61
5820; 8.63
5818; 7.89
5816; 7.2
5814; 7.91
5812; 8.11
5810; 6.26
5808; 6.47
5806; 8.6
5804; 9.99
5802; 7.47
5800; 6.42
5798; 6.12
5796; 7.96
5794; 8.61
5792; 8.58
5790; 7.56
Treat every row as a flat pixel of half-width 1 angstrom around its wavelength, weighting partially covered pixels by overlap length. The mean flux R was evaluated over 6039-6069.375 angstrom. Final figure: 8.24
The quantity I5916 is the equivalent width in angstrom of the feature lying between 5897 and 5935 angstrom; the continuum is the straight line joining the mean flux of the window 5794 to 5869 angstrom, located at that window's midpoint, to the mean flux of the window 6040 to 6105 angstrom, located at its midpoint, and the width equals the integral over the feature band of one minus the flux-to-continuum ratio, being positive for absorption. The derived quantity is 1.9 angstrom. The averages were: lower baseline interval 7.91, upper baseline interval 8.07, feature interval 7.56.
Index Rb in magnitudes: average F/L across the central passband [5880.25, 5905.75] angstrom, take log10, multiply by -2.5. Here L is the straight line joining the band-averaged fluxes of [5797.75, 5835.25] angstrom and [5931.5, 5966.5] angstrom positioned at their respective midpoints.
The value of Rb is 0.374 mag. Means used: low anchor 7.78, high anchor 7.84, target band 5.54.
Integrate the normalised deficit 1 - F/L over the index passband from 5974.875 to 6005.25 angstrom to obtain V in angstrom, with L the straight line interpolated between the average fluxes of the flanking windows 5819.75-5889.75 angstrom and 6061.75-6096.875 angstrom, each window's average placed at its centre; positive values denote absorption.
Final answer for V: -1.0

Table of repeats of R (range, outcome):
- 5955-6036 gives 8.13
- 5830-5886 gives 8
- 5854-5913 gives 6.82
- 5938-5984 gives 8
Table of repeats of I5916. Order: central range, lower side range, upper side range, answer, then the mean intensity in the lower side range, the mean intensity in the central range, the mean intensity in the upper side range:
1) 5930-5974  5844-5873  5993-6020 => 0.99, 8.04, 7.93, 8.16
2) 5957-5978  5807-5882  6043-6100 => 0.13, 7.97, 8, 8.12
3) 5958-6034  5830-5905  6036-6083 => -2.30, 7.26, 8.13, 8.21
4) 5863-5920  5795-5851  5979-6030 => 8.98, 7.99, 6.8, 8.19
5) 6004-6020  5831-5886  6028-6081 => 0.41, 8.01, 7.99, 8.26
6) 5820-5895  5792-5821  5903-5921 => 1.20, 7.72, 7.53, 7.59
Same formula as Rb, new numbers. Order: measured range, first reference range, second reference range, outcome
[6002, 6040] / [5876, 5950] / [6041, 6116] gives -0.05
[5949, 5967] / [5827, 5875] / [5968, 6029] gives 0.06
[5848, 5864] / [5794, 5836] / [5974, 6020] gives -0.02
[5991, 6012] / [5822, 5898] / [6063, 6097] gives -0.06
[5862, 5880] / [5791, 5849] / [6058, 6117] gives 0.00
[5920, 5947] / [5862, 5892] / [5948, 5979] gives -0.07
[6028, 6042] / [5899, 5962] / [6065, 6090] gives -0.02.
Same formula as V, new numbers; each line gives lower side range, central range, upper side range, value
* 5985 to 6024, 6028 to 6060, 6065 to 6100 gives -0.53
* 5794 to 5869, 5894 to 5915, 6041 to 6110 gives 3.49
